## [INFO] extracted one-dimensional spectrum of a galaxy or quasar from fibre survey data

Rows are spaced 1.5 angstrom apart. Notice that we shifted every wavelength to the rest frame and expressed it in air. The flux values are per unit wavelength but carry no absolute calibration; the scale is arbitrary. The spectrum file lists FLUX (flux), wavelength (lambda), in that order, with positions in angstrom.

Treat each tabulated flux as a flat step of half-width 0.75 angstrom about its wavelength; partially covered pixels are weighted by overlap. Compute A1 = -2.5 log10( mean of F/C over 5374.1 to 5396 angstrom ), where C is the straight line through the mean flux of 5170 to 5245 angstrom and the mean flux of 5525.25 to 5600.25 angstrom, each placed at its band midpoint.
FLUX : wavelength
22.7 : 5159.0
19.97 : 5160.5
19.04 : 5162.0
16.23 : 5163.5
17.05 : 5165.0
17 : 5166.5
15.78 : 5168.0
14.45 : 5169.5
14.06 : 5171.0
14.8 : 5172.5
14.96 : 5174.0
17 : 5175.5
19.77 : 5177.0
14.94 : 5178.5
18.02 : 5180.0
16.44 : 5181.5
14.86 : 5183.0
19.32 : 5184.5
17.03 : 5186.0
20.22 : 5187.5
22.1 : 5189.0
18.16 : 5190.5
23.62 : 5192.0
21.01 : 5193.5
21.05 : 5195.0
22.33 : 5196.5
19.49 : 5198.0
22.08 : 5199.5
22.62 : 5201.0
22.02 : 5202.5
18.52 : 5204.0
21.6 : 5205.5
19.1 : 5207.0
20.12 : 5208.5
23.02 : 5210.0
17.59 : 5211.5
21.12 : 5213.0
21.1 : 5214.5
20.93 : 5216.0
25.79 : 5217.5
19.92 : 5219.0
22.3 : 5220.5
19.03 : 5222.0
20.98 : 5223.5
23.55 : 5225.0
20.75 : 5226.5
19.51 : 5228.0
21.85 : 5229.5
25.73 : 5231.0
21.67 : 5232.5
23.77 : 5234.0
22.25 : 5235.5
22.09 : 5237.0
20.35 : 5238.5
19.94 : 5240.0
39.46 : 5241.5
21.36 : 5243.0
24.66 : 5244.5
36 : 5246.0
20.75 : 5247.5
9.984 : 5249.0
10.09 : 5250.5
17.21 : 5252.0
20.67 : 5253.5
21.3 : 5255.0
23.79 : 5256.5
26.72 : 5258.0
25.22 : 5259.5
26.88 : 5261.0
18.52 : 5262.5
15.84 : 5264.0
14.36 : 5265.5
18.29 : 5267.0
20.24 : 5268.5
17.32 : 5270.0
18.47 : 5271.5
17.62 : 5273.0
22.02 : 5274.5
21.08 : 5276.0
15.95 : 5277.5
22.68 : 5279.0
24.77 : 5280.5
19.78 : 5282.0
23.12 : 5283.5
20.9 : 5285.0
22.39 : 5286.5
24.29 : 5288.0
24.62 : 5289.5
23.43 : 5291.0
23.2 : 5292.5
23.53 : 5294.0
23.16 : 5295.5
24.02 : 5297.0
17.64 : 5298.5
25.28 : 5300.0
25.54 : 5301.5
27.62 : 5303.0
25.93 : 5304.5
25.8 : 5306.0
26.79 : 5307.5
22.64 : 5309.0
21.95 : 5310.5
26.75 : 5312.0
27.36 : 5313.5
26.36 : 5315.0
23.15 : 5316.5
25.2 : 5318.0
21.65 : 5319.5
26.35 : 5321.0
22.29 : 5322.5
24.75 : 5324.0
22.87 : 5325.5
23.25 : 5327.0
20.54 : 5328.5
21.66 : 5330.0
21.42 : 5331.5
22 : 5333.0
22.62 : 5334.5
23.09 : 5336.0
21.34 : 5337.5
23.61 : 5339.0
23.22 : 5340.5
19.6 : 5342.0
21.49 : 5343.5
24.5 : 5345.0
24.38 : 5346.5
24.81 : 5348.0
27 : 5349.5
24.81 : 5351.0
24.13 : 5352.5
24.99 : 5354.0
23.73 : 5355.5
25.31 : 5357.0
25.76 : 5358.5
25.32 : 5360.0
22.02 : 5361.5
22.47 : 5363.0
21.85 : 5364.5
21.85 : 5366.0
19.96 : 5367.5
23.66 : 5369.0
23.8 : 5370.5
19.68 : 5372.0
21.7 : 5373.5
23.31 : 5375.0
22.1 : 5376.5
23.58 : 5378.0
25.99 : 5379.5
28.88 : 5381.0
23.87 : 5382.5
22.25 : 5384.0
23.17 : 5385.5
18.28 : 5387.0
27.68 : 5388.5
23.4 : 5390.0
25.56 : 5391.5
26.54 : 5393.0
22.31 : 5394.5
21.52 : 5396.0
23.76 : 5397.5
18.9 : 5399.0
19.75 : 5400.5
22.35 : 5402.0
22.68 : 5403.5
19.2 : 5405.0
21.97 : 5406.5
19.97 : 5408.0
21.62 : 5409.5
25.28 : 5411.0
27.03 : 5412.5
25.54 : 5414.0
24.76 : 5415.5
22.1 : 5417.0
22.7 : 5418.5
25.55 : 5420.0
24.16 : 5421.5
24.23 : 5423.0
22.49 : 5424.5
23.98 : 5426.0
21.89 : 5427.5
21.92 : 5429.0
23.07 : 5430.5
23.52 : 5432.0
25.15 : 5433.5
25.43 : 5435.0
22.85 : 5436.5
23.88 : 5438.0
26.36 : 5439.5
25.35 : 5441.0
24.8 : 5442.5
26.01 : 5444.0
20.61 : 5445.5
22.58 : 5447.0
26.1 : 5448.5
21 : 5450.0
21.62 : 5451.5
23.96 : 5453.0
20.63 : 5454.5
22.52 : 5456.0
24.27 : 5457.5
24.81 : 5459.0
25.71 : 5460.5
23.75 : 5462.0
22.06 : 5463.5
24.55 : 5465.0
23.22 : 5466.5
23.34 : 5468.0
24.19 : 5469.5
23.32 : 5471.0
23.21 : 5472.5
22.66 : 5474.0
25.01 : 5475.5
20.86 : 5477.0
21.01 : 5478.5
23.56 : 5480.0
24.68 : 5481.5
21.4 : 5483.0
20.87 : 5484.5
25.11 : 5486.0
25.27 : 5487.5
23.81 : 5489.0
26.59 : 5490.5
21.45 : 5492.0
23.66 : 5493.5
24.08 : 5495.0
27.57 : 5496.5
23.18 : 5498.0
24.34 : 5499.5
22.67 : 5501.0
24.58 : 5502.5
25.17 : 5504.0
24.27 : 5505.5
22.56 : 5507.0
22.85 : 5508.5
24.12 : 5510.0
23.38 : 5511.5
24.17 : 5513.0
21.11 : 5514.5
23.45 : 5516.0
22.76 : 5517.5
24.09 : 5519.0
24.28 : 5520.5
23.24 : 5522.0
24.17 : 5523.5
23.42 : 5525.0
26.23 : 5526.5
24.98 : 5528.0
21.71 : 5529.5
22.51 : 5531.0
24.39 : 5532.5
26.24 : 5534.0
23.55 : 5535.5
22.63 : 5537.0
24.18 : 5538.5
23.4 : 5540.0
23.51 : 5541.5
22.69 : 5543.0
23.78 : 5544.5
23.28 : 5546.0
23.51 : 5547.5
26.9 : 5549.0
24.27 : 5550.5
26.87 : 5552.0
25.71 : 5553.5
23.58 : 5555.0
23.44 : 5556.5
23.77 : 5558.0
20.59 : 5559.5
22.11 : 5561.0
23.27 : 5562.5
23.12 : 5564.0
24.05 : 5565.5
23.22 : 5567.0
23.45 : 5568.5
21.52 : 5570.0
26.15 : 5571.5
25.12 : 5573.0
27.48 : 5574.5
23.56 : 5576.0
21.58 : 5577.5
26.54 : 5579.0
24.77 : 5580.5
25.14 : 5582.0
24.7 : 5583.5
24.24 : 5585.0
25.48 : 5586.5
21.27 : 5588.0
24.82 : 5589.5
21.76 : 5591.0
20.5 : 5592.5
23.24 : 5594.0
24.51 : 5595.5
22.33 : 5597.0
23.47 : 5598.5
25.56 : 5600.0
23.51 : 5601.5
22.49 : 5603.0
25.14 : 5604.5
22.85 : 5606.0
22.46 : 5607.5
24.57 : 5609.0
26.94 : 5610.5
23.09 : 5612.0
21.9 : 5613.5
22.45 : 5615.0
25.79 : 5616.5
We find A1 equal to -0.08 mag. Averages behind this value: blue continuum 20.6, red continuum 23.9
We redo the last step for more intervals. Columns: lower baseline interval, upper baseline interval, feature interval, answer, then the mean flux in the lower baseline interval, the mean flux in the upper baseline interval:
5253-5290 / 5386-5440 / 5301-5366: -0.09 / 21.1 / 23.2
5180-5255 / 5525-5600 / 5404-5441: -0.04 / 21.1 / 23.9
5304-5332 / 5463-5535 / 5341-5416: 0.03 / 24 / 23.7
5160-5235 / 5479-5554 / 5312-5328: -0.15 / 19.7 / 23.9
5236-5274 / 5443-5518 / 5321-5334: -0.04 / 21.1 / 23.5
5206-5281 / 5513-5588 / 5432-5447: -0.06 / 21.3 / 23.9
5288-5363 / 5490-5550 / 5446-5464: 0.03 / 23.8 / 23.9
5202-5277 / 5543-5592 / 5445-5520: -0.01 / 21.2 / 24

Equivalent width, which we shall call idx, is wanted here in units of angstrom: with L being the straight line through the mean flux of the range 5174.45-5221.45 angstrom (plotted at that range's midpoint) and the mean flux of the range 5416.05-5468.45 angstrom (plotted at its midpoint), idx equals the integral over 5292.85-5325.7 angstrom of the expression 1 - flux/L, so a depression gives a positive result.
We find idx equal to -4.1 angstrom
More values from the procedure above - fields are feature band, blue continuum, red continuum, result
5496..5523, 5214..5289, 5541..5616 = -0.48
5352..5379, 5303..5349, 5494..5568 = 0.69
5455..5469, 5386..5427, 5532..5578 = -0.22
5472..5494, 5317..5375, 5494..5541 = 0.40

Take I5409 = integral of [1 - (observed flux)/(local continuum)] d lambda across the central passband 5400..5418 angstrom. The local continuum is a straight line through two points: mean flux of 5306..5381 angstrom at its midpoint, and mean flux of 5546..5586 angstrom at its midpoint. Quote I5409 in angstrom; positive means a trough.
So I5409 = 0.7 angstrom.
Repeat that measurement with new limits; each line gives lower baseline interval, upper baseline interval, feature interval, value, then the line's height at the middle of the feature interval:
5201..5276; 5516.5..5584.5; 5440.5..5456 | -0.1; 23.1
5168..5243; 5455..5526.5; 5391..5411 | 0.5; 22.6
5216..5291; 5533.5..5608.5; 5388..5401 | -0.4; 22.6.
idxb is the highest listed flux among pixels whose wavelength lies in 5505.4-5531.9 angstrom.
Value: 26.23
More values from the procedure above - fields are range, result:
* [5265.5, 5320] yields 27.62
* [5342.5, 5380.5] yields 27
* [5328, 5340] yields 23.61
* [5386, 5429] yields 27.68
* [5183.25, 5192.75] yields 23.62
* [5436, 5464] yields 26.36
